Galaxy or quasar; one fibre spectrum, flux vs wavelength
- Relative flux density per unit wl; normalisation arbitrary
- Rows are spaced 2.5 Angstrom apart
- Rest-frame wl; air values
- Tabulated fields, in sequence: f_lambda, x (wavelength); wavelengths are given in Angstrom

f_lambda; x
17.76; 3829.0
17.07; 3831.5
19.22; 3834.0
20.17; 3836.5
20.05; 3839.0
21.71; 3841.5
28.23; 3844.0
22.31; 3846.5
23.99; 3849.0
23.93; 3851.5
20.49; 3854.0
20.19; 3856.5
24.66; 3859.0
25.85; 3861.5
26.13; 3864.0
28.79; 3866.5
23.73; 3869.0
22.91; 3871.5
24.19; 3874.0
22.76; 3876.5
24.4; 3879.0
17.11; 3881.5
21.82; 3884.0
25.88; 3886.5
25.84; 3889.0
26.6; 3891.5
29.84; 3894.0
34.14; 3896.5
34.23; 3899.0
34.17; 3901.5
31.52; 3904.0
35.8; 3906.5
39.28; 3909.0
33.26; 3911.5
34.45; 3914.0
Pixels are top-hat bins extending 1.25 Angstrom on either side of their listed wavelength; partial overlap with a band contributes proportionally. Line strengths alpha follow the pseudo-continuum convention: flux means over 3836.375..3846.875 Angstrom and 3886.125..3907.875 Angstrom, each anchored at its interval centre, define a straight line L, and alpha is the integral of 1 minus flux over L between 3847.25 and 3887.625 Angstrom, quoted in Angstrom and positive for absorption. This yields 4.6 Angstrom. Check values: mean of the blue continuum 22.8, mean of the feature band 23.5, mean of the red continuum 31.1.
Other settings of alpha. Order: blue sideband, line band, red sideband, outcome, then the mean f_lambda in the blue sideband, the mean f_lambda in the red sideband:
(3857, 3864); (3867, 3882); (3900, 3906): 2.4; 24.9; 33.3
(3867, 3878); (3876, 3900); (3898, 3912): 2.4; 23.8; 34.8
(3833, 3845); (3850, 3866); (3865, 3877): -0.2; 21.8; 24.6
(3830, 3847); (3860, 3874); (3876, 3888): -2.1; 21.2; 22.4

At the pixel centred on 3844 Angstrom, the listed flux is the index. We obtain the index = 28.23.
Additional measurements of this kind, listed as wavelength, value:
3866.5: 28.79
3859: 24.66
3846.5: 22.31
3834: 19.22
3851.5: 23.93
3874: 24.19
